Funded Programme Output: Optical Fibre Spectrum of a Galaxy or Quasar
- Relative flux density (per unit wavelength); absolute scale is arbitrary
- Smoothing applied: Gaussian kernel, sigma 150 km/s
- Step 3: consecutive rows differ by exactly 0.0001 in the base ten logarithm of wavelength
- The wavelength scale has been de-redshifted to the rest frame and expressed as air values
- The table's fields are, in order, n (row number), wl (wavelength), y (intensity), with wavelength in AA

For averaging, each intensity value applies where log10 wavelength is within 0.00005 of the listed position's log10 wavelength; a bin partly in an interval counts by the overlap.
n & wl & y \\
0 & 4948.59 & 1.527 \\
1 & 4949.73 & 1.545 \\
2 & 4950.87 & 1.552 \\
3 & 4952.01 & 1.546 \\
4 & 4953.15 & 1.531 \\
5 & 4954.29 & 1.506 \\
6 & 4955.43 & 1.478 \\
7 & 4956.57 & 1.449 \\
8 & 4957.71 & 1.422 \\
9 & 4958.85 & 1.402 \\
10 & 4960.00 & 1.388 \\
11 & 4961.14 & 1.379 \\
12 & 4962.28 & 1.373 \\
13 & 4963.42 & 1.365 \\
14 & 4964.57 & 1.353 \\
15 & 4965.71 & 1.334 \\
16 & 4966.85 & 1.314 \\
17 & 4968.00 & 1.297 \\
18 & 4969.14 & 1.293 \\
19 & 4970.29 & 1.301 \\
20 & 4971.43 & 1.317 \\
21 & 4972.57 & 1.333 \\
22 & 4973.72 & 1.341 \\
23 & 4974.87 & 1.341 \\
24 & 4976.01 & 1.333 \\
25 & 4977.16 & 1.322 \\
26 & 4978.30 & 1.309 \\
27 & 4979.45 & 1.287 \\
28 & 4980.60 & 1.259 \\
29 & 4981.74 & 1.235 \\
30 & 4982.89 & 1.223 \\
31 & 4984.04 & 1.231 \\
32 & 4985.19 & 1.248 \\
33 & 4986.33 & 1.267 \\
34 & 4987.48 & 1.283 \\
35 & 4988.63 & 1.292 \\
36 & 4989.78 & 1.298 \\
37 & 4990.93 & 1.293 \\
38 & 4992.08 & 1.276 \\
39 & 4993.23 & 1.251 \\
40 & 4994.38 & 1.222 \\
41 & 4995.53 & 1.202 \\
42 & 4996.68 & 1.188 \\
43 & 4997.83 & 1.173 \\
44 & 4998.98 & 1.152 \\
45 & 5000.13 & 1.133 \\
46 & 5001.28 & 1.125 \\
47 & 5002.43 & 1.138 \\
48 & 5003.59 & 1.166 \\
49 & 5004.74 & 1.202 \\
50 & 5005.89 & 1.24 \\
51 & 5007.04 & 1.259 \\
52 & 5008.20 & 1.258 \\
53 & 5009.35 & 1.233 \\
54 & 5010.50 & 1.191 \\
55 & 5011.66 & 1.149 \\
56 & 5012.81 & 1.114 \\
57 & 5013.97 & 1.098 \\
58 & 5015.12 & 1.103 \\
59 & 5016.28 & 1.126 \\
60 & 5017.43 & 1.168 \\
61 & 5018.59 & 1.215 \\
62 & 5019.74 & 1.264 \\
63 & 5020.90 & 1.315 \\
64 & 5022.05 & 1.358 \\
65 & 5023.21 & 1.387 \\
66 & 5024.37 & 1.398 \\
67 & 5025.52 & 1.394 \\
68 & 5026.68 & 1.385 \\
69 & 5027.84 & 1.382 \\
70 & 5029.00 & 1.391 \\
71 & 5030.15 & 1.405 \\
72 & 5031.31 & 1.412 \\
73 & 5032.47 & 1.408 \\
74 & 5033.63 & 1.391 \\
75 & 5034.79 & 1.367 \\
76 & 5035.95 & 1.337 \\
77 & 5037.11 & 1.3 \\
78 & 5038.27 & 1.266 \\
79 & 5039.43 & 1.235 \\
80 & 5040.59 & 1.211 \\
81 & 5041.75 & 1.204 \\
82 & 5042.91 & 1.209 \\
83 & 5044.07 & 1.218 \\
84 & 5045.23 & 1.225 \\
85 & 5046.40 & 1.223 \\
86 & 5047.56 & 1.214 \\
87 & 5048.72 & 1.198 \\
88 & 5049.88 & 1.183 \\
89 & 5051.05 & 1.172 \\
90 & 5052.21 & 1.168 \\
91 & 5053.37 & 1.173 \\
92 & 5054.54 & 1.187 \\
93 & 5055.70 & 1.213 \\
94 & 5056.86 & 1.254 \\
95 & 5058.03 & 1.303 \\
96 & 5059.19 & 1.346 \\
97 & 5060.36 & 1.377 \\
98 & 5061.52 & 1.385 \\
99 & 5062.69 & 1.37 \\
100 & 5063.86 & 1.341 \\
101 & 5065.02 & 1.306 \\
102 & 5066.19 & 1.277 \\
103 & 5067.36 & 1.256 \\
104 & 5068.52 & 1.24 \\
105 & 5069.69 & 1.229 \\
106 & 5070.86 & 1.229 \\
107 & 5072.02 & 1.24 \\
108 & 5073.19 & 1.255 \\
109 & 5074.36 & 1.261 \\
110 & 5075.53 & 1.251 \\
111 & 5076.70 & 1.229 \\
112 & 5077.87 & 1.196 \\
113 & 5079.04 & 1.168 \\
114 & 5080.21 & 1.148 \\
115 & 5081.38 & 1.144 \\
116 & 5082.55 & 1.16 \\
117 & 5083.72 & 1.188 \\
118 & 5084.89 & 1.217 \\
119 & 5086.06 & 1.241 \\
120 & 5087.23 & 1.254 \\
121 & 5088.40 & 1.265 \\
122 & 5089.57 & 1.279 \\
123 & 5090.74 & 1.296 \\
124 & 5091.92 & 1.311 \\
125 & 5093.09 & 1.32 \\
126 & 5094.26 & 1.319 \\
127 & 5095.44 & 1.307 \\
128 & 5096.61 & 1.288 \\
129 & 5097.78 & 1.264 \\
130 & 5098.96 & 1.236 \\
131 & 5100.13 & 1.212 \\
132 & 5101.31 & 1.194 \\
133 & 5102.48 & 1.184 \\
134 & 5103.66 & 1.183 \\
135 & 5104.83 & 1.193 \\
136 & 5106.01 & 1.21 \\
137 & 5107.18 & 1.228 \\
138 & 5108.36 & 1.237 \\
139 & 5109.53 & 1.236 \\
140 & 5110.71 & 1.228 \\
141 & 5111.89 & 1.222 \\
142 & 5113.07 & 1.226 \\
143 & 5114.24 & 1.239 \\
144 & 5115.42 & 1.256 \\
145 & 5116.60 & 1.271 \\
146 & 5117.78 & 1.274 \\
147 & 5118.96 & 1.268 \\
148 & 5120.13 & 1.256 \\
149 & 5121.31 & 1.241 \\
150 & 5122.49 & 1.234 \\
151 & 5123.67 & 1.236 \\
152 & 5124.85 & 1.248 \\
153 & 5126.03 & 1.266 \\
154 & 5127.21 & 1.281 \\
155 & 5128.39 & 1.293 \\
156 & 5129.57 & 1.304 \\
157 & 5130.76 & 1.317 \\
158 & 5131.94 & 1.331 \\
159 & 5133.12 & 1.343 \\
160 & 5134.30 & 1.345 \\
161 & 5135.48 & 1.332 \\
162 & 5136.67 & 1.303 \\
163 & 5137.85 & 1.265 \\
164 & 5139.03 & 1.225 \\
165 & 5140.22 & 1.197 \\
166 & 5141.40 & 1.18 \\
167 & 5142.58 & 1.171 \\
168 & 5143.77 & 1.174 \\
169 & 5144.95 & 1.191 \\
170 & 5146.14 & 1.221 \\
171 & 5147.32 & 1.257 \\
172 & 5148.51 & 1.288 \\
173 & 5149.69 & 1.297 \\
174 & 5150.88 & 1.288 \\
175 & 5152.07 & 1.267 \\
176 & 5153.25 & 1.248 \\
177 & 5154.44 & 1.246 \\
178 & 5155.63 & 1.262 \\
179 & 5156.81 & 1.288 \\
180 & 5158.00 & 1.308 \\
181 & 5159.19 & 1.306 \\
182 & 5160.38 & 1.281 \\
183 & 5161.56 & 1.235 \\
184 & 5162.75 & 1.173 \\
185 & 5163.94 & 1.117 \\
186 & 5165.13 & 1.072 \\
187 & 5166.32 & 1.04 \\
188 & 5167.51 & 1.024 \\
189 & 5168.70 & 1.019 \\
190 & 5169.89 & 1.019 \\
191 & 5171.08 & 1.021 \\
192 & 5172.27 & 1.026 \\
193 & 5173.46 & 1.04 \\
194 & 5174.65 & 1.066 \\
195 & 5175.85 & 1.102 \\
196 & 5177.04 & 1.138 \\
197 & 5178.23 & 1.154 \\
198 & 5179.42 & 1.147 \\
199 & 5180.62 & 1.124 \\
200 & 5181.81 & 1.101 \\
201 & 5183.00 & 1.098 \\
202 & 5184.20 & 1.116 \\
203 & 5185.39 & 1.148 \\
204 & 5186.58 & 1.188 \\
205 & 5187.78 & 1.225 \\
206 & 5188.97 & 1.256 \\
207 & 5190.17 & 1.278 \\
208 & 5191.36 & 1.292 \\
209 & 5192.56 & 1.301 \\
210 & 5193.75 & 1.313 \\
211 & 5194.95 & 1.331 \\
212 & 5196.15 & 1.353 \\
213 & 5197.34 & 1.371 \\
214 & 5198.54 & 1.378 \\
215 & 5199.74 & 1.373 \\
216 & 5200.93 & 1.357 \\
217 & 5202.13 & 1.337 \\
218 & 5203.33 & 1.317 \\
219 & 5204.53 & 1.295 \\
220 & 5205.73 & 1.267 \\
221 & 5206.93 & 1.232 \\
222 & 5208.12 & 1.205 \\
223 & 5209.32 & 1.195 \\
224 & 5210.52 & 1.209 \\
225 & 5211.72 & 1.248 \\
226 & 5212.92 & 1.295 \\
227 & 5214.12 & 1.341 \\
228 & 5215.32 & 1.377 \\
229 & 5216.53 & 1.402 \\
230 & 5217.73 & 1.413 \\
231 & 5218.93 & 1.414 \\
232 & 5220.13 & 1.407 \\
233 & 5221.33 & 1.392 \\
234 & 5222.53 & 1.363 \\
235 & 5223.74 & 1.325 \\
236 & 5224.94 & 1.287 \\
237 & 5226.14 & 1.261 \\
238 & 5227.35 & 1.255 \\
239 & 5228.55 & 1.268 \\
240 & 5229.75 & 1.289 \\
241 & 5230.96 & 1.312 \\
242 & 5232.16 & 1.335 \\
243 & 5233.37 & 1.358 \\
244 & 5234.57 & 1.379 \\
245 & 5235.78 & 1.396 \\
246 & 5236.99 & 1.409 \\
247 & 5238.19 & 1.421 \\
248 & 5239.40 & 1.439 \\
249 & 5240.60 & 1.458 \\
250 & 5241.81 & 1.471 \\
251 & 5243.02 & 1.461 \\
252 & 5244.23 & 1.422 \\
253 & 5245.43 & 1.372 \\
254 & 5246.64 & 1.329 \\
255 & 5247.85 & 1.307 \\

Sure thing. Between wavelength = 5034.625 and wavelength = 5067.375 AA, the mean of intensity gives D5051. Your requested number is 1.26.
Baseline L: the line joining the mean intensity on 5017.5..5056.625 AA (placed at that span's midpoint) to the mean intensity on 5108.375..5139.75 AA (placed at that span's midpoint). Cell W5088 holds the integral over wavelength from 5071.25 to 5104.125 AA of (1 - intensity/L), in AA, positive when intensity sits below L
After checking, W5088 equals 1.0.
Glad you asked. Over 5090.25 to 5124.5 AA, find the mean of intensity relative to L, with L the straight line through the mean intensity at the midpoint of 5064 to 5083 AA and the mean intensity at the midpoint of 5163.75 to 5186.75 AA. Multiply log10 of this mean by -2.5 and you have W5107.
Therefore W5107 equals -0.06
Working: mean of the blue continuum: 1.23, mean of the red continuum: 1.09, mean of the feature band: 1.25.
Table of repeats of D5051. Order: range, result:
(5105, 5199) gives 1.22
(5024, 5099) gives 1.27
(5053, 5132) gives 1.25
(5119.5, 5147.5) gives 1.26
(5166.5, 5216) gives 1.21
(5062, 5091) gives 1.24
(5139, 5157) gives 1.24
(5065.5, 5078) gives 1.24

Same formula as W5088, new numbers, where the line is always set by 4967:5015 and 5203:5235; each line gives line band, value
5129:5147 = 0.38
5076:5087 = 0.68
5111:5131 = 0.34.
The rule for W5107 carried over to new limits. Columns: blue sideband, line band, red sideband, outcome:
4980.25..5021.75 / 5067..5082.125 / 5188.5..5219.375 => 0.03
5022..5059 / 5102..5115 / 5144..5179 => 0.00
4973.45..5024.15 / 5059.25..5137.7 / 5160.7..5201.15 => -0.05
